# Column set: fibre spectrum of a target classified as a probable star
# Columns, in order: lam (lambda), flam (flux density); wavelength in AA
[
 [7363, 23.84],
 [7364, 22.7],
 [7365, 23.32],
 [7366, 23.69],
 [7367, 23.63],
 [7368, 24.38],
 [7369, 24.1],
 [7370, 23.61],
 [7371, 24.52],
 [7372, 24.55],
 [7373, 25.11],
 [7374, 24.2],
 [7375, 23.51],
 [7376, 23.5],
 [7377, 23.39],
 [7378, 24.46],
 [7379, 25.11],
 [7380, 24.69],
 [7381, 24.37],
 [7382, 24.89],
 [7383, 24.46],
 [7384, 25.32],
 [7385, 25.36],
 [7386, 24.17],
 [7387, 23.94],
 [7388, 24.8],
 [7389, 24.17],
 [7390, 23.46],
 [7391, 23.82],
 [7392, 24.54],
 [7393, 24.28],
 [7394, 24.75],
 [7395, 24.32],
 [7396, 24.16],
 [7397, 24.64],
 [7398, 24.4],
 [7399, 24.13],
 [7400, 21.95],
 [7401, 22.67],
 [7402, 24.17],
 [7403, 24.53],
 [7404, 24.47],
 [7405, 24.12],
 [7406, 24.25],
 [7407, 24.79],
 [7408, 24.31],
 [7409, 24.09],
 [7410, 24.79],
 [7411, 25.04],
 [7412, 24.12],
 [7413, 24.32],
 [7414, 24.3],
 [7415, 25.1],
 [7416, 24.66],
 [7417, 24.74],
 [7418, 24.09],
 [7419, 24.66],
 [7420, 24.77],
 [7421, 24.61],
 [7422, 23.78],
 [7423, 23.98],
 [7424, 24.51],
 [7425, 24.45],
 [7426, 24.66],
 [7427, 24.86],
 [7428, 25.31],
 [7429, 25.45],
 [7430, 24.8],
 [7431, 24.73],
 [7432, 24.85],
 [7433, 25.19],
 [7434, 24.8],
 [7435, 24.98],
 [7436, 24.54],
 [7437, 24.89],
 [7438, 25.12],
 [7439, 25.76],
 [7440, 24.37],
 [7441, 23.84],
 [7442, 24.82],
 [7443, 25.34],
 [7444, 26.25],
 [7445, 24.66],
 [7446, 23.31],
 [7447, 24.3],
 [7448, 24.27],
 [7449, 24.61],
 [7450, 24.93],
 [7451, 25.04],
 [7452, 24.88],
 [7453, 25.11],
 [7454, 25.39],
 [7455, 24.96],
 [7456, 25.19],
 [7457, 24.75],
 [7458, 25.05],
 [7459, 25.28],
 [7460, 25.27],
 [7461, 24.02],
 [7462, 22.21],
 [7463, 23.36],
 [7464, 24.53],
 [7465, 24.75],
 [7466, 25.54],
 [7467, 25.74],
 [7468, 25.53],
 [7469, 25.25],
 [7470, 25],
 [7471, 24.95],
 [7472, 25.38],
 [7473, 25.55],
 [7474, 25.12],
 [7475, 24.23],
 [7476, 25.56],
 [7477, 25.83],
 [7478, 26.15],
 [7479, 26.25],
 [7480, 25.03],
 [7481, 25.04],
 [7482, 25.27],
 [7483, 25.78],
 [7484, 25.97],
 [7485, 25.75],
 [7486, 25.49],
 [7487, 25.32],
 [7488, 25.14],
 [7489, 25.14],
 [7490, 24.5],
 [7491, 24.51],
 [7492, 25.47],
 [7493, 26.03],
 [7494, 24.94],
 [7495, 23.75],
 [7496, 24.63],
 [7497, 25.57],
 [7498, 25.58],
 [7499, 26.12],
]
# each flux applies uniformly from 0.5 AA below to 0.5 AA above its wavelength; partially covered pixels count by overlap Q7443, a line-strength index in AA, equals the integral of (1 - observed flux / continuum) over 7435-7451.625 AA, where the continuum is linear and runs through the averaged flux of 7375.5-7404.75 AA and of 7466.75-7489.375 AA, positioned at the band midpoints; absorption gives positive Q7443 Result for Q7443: 0.1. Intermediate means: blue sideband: 24.2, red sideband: 25.4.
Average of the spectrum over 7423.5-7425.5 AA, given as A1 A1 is 24.5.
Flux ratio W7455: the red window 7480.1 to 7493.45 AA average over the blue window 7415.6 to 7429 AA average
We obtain 1.03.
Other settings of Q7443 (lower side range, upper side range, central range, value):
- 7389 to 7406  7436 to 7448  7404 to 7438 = -0.3 AA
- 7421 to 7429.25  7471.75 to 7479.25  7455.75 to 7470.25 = 0.3 AA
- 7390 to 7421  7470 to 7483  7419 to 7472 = 0.2 AA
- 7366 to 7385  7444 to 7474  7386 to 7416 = 0.3 AA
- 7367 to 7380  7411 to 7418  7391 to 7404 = 0.2 AA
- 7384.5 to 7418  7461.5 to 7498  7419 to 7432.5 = -0.1 AA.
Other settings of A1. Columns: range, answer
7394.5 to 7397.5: 24.4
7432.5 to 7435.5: 25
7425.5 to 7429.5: 25.1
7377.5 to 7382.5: 24.7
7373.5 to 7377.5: 23.7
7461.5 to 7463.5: 22.8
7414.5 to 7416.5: 24.9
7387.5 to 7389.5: 24.5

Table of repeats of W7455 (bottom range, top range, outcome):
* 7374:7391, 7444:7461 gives 1.02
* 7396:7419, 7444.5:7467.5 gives 1.02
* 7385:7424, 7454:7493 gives 1.03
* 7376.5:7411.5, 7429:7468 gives 1.02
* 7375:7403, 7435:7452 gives 1.02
